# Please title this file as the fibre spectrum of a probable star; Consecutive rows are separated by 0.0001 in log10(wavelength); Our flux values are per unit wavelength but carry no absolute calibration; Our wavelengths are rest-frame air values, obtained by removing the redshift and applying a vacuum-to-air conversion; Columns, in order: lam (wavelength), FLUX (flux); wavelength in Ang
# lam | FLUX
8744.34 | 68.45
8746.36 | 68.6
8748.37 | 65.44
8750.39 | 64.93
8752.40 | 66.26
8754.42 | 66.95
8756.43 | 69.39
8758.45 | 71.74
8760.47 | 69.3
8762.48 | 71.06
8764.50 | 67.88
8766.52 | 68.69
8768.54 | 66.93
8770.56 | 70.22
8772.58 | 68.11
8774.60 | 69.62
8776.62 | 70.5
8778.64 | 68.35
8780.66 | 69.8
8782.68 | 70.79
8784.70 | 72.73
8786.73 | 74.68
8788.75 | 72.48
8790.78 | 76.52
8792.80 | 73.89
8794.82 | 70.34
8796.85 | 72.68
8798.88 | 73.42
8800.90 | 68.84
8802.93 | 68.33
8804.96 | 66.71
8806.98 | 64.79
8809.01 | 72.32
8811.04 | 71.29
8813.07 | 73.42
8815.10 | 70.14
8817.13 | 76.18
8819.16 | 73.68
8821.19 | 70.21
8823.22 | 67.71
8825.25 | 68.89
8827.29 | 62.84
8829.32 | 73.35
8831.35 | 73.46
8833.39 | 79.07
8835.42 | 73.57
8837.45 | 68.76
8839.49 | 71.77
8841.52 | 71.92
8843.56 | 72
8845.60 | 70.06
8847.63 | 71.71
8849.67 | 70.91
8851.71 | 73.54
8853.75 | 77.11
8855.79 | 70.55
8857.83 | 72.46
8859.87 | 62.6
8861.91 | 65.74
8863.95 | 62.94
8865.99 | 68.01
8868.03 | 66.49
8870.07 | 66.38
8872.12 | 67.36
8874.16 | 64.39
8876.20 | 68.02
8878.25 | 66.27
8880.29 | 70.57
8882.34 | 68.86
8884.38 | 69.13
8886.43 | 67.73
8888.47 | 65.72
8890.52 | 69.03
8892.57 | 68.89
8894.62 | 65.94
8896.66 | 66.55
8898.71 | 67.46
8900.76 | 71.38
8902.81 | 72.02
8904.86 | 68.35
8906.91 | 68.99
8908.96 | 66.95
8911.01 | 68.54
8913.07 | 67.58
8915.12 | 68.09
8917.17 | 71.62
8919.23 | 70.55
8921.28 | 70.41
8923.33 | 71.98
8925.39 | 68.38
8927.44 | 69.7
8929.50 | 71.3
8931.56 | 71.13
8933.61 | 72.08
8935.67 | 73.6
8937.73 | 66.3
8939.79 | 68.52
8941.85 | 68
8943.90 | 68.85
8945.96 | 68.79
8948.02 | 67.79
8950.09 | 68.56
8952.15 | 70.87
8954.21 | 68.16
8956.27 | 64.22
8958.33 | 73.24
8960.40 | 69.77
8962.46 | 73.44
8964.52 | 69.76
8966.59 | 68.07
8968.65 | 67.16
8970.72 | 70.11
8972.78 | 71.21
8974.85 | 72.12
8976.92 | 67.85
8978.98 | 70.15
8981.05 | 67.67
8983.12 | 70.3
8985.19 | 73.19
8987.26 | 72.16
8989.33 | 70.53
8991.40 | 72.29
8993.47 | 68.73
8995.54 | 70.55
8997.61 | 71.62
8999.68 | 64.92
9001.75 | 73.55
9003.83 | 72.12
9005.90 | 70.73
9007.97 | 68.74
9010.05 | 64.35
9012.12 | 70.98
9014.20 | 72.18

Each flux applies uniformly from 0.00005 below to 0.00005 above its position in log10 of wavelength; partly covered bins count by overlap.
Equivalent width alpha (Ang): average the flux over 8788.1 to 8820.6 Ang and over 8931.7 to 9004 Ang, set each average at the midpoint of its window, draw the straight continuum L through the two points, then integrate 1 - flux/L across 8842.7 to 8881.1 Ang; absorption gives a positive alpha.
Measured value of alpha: 1.2 Ang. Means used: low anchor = 71.5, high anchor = 69.9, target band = 68.8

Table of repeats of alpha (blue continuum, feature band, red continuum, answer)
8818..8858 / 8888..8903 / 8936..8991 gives 0.5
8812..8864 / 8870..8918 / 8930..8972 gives 1.4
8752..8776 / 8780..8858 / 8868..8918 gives -3.4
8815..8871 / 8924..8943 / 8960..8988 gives 0.1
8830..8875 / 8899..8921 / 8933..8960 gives 0.0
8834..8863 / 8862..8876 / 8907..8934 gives 0.9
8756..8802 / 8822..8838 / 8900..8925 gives -0.2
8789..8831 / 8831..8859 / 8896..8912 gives -1.0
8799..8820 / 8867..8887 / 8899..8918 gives 0.6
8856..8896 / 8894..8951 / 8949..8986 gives -0.6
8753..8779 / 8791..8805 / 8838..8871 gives -0.4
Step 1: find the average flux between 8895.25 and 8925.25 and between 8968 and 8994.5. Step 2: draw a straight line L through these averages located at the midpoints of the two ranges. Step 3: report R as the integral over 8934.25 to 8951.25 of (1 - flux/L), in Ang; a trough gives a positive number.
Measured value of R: 0.21 Ang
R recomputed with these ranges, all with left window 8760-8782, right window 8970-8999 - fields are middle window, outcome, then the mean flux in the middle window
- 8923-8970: 0.5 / 69.5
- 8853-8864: 0.1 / 68.8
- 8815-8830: -0.2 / 70.3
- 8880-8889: 0.2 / 68.4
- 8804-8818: -0.2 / 70.7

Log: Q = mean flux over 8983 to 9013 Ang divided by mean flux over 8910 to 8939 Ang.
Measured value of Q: 1.00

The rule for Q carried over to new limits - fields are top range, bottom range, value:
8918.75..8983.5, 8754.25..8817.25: 0.99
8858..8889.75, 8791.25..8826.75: 0.95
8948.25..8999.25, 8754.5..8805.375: 0.99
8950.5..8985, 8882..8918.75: 1.02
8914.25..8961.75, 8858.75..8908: 1.03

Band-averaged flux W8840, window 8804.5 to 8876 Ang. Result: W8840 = 70.1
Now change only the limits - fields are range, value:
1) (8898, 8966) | 69.6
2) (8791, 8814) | 70.8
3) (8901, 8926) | 69.5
